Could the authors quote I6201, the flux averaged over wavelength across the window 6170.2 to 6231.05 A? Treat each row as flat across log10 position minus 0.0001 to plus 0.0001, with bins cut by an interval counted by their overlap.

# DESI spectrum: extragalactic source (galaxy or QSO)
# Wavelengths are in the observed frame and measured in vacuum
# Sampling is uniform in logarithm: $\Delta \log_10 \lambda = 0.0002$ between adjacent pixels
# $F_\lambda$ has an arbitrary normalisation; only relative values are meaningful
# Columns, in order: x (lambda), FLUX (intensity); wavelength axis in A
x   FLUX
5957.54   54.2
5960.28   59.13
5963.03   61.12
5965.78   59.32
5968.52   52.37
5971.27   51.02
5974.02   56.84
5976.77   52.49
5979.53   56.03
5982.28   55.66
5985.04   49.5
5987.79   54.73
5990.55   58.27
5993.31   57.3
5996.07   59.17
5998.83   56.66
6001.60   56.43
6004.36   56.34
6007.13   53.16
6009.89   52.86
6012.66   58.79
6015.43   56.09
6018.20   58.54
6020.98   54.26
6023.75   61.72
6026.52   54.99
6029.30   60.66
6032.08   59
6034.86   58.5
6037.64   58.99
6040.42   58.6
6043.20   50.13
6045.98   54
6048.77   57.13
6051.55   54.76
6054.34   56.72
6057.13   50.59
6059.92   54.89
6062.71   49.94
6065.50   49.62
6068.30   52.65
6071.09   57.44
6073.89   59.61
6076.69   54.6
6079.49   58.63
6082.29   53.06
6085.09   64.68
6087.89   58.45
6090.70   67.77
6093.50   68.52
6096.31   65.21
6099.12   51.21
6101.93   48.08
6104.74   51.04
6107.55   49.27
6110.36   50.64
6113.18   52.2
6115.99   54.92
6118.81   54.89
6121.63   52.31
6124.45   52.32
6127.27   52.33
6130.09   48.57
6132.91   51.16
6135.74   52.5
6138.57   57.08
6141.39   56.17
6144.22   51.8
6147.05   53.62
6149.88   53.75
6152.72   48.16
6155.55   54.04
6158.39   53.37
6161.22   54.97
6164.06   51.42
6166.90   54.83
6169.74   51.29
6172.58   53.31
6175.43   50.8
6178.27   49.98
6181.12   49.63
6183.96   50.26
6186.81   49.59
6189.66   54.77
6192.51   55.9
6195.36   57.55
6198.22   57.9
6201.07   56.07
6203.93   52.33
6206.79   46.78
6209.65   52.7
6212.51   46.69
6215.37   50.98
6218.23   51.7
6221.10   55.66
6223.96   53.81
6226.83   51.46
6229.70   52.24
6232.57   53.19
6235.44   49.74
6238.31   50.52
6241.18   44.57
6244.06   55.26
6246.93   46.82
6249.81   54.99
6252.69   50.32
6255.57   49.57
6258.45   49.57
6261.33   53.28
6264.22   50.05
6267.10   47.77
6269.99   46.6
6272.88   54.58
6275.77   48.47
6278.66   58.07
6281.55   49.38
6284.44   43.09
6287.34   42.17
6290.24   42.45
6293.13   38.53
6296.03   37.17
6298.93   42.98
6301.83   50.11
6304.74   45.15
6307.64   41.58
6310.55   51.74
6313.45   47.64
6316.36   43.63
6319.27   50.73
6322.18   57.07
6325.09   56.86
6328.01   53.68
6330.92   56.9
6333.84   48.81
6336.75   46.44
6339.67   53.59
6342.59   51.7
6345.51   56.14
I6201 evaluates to 52.4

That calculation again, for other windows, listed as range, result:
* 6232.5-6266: 50.5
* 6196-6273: 51.3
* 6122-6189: 52.2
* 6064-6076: 54.8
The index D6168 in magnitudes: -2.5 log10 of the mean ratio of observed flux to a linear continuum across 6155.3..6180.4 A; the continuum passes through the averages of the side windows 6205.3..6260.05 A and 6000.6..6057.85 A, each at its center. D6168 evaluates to 0.00 mag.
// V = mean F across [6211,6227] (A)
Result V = 51.7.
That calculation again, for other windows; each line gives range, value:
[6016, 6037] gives 58.2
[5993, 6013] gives 56.2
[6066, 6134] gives 55.3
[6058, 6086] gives 55.3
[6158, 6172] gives 53.2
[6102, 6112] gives 50.1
